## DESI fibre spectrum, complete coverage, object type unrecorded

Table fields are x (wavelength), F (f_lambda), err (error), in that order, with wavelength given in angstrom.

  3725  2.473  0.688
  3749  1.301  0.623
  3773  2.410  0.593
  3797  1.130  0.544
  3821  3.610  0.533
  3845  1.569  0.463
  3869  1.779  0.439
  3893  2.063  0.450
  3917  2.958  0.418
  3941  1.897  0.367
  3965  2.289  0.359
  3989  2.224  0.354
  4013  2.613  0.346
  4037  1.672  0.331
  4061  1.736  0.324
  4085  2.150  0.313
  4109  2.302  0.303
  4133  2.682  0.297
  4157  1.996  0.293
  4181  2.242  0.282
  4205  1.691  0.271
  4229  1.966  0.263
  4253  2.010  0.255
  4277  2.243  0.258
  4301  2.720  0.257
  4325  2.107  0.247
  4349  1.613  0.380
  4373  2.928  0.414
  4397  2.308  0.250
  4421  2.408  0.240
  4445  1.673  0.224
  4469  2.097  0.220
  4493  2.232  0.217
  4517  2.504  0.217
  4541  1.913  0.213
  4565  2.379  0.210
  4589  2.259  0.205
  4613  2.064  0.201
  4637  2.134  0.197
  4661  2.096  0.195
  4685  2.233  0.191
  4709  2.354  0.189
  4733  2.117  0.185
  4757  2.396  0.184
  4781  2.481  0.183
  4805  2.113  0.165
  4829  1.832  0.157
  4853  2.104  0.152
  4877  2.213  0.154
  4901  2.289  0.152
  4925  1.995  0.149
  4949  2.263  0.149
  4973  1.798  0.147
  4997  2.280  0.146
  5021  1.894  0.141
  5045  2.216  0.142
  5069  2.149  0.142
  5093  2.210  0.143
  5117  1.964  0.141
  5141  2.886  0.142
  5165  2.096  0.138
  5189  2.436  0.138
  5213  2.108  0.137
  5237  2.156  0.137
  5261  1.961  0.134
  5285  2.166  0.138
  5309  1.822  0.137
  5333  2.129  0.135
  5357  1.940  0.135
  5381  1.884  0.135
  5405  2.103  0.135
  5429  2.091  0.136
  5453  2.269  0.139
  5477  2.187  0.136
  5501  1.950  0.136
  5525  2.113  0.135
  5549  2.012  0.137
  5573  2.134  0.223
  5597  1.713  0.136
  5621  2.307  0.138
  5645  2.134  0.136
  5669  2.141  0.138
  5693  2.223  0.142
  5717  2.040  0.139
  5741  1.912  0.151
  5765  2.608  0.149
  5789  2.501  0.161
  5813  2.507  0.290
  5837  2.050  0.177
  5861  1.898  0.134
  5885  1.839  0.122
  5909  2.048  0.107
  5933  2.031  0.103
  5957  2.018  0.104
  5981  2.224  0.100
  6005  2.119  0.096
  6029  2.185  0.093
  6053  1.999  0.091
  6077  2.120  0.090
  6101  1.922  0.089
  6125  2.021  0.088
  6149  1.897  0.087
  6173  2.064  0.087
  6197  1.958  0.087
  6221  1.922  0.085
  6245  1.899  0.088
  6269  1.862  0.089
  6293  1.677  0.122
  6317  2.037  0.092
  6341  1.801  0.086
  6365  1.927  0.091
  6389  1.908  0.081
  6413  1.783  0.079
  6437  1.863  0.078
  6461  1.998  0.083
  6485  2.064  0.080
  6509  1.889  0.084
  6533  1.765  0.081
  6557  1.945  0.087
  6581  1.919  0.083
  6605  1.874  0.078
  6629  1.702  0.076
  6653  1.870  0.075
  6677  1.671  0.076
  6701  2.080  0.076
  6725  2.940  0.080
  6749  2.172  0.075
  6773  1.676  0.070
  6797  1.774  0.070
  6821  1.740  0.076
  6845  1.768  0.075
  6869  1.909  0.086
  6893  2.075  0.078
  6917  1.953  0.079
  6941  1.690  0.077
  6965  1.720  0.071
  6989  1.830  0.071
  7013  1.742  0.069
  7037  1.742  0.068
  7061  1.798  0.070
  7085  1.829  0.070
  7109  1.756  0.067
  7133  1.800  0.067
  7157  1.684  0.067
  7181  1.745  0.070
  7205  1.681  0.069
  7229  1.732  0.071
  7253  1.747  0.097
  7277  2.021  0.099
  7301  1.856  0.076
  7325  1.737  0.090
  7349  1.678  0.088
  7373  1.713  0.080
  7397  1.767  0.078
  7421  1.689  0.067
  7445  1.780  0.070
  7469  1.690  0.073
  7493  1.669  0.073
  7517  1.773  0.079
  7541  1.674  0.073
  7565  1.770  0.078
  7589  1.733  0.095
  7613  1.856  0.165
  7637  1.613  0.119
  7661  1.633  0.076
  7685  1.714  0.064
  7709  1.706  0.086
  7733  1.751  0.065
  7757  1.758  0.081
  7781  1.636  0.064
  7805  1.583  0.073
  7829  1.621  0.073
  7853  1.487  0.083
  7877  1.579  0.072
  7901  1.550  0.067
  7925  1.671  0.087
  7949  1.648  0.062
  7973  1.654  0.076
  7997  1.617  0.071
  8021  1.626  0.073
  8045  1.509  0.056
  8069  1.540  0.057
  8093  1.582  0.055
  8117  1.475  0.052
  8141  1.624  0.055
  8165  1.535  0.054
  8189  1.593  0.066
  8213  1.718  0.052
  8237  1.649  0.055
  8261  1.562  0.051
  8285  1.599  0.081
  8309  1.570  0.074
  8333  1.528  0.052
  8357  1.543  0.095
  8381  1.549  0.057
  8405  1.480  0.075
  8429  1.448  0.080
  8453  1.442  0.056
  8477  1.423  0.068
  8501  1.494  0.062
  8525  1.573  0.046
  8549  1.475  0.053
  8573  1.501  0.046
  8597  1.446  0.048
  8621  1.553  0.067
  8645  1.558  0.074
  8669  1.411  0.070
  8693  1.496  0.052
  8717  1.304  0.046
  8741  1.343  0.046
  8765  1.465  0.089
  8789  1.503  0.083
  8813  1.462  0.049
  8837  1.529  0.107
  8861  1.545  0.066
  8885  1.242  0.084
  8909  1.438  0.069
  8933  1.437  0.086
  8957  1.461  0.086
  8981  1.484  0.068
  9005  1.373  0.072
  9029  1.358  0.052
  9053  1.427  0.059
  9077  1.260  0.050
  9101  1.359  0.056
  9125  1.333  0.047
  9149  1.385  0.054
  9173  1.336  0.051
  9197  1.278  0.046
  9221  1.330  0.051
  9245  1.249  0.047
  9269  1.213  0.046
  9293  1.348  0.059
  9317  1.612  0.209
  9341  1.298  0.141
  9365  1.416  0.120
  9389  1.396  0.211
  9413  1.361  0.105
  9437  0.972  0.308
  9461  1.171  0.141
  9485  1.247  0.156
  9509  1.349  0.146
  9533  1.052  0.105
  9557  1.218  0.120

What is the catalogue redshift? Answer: 0.03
